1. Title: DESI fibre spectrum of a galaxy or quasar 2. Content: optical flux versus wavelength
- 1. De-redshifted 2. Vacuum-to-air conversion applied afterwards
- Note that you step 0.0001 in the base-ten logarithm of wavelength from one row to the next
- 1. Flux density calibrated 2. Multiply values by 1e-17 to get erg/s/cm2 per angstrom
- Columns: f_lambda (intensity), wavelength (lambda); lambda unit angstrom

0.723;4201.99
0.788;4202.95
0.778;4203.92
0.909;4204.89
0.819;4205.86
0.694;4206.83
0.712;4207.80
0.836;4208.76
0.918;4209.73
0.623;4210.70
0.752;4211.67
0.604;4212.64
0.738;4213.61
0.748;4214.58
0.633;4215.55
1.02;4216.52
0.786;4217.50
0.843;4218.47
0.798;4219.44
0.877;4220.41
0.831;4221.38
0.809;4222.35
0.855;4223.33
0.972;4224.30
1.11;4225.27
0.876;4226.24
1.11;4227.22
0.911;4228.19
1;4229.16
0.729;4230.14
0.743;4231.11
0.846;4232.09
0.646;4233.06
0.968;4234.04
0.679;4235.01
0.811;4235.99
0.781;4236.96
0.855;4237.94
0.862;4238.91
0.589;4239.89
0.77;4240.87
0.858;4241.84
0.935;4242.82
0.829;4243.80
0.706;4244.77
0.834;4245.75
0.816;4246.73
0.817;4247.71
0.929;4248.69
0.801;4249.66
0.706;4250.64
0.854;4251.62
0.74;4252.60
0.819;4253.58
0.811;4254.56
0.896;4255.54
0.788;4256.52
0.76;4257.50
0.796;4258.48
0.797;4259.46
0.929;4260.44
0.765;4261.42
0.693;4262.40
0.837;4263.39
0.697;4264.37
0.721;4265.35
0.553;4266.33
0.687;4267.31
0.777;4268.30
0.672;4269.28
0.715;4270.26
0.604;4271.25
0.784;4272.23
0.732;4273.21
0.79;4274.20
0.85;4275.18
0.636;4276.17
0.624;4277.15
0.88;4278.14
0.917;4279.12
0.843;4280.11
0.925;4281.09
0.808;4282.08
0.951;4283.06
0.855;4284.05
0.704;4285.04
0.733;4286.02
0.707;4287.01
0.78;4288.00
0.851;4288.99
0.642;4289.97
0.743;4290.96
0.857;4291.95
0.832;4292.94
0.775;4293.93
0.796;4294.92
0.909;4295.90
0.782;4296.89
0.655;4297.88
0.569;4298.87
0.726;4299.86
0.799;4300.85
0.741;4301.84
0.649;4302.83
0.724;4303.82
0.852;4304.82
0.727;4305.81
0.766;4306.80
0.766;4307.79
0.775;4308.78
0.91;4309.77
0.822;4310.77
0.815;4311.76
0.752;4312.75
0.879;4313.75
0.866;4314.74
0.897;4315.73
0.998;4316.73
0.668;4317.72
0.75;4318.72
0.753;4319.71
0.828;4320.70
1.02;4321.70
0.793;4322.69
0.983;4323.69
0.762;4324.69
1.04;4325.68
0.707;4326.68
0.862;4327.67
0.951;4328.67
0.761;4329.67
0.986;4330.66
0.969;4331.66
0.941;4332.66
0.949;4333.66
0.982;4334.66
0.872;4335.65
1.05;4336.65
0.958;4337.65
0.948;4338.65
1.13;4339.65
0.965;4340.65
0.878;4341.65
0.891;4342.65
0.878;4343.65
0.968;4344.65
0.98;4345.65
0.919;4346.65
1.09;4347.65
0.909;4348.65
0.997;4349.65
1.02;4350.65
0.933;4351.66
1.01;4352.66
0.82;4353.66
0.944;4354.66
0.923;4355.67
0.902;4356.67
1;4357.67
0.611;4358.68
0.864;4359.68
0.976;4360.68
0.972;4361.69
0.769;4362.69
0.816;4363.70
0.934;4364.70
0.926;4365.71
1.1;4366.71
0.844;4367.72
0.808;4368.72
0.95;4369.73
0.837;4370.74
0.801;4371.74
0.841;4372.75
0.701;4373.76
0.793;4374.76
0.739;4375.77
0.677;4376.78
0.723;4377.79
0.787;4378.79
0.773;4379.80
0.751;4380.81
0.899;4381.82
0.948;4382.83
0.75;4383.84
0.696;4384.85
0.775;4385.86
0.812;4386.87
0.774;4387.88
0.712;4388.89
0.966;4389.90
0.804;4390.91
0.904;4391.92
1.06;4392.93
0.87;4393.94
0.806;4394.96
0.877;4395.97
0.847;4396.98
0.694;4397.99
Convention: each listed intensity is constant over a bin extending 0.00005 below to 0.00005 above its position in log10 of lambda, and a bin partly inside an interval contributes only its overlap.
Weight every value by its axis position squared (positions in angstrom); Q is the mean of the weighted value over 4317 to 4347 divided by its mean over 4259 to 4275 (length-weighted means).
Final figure 1.3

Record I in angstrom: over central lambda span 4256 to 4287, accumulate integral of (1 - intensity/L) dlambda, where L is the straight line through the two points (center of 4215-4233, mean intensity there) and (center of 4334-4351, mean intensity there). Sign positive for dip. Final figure 4.80 angstrom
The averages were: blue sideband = 0.869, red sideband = 0.967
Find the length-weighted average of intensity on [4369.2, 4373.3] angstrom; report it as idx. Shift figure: 0.854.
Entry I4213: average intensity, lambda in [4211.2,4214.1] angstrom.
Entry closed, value 0.698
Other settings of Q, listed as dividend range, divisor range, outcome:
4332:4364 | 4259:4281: 1.29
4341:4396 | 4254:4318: 1.16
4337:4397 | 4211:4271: 1.16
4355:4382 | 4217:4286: 1.10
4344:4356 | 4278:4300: 1.24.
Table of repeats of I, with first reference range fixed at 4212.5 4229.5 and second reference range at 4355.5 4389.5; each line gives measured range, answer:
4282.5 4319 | 2.7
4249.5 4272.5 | 2.7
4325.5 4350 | -3.1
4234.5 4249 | 1.0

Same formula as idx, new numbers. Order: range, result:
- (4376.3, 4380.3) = 0.741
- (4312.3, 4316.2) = 0.849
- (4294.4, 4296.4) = 0.854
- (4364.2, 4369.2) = 0.924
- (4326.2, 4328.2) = 0.789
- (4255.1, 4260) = 0.808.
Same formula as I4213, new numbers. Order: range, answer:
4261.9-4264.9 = 0.741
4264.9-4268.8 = 0.684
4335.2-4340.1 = 0.99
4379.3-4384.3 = 0.824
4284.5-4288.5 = 0.732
